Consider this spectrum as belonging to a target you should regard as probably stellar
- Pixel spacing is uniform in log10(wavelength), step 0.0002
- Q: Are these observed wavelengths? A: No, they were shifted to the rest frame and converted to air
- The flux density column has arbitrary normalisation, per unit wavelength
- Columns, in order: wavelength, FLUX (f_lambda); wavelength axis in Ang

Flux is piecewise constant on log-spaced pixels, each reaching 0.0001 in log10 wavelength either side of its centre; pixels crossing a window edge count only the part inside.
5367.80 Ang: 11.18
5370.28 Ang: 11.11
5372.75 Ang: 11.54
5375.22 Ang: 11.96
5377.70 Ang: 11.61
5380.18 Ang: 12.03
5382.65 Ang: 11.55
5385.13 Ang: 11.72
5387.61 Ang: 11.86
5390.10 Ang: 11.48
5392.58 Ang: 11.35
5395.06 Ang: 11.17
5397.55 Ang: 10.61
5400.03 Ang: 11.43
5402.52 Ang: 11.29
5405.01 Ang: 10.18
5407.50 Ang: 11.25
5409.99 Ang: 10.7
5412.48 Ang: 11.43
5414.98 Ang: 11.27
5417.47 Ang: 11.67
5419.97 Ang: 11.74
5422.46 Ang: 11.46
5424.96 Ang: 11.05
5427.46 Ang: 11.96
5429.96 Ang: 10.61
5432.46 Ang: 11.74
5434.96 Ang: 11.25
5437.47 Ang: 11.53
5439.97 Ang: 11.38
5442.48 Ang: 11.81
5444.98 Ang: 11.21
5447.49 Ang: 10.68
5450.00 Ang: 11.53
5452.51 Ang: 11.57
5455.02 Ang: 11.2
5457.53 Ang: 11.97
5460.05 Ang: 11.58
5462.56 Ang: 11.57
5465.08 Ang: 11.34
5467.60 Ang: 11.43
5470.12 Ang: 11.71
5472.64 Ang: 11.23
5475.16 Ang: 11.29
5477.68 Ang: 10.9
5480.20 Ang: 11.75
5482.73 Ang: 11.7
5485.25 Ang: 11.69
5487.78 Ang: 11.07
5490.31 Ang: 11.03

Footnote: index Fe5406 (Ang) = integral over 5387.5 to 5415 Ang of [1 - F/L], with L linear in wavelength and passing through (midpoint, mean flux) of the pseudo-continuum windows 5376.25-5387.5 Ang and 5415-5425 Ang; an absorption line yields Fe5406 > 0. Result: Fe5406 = 1.16 Ang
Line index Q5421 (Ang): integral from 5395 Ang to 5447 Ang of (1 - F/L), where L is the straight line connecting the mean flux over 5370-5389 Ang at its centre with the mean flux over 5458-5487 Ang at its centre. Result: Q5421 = 1.49 Ang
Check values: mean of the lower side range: 11.7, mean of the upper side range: 11.5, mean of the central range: 11.3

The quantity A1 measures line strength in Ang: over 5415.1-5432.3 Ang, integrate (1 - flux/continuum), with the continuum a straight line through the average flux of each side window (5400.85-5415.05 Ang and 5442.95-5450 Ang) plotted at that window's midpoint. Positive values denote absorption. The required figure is -0.6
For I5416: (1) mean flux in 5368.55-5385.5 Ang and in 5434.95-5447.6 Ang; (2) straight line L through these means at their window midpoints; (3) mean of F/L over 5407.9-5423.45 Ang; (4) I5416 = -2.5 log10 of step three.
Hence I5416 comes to 0.01 mag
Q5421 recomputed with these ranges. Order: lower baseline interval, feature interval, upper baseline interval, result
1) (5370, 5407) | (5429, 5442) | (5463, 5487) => 0.1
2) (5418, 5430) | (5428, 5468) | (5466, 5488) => 0.1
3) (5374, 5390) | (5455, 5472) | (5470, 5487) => -0.1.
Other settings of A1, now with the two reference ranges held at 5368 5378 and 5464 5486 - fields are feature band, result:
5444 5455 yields 0.2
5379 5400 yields 0.1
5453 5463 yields -0.1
